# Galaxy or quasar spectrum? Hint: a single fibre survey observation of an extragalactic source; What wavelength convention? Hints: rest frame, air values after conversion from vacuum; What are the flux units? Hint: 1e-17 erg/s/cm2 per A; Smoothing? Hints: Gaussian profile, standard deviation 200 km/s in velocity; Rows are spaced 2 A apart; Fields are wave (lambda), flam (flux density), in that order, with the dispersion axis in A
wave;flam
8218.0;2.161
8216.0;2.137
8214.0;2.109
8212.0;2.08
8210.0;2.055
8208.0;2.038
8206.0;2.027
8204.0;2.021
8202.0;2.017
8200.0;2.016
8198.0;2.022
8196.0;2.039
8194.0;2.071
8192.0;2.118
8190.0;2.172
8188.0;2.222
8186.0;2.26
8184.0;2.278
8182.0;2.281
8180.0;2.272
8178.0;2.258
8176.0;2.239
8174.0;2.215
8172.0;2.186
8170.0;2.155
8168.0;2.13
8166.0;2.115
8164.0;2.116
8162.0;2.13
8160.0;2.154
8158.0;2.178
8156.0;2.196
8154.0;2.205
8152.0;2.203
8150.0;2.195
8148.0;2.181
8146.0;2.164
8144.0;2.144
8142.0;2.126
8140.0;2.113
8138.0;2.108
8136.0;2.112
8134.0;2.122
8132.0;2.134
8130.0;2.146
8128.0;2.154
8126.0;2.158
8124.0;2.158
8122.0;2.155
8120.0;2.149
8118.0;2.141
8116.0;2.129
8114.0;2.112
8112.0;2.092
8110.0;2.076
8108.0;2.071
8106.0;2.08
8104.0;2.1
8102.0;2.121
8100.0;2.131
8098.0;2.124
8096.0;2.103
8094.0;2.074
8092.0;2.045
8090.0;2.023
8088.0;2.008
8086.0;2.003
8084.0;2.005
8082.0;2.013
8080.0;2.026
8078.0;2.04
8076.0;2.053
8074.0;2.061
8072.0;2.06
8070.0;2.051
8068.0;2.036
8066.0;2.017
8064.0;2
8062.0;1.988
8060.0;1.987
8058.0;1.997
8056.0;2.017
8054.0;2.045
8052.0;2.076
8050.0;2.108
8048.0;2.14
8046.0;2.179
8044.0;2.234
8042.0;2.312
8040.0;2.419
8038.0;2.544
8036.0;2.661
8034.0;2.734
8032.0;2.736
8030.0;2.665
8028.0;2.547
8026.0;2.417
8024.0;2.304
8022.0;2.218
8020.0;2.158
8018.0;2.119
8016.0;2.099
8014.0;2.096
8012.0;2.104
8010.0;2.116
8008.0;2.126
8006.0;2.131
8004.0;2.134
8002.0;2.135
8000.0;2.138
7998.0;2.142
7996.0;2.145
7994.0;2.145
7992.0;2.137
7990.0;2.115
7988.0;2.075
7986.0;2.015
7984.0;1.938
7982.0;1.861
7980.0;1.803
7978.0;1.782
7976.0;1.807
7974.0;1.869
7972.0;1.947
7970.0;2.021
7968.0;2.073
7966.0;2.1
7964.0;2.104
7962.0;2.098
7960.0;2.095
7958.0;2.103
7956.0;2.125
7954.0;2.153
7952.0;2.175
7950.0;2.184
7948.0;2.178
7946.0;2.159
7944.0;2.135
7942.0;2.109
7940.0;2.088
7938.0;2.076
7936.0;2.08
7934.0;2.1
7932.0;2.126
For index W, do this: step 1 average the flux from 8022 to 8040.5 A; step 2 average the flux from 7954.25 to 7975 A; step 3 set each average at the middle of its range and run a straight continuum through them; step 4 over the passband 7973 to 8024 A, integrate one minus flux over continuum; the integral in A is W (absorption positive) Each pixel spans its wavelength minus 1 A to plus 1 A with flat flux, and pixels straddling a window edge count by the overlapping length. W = 5.4 A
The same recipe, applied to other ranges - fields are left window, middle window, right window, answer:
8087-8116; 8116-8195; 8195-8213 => -4.3 A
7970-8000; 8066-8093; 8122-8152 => 0.7 A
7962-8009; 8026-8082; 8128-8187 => -3.3 A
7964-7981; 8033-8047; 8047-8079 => -3.0 A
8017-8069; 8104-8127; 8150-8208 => 0.9 A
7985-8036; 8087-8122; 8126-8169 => 1.3 A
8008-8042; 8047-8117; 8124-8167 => 6.3 A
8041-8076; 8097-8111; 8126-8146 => 0.1 A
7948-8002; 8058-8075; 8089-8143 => 0.5 A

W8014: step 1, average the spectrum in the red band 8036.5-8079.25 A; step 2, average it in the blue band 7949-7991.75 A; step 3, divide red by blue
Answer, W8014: 1.0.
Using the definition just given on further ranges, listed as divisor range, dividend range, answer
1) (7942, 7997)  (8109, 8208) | 1.05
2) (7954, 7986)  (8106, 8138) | 1.07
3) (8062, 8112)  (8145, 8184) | 1.07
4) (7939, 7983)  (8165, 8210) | 1.05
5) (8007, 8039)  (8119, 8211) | 0.91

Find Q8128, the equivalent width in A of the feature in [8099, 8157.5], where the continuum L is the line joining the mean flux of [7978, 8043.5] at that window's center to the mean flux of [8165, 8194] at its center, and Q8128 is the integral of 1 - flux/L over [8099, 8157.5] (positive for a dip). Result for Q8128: 1.87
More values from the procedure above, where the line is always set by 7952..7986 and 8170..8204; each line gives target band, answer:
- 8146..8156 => -0.3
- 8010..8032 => -2.7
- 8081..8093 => 0.4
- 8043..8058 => -0.3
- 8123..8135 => -0.2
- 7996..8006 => -0.6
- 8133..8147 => 0.0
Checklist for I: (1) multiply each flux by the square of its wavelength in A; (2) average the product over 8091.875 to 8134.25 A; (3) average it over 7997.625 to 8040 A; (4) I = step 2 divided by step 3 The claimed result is 0.9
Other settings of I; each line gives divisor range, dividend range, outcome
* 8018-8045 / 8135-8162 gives 0.91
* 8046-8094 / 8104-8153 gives 1.06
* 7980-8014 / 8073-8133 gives 1.03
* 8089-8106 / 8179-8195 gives 1.08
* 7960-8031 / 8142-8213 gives 1.07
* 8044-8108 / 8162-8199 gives 1.08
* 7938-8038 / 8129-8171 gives 1.04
